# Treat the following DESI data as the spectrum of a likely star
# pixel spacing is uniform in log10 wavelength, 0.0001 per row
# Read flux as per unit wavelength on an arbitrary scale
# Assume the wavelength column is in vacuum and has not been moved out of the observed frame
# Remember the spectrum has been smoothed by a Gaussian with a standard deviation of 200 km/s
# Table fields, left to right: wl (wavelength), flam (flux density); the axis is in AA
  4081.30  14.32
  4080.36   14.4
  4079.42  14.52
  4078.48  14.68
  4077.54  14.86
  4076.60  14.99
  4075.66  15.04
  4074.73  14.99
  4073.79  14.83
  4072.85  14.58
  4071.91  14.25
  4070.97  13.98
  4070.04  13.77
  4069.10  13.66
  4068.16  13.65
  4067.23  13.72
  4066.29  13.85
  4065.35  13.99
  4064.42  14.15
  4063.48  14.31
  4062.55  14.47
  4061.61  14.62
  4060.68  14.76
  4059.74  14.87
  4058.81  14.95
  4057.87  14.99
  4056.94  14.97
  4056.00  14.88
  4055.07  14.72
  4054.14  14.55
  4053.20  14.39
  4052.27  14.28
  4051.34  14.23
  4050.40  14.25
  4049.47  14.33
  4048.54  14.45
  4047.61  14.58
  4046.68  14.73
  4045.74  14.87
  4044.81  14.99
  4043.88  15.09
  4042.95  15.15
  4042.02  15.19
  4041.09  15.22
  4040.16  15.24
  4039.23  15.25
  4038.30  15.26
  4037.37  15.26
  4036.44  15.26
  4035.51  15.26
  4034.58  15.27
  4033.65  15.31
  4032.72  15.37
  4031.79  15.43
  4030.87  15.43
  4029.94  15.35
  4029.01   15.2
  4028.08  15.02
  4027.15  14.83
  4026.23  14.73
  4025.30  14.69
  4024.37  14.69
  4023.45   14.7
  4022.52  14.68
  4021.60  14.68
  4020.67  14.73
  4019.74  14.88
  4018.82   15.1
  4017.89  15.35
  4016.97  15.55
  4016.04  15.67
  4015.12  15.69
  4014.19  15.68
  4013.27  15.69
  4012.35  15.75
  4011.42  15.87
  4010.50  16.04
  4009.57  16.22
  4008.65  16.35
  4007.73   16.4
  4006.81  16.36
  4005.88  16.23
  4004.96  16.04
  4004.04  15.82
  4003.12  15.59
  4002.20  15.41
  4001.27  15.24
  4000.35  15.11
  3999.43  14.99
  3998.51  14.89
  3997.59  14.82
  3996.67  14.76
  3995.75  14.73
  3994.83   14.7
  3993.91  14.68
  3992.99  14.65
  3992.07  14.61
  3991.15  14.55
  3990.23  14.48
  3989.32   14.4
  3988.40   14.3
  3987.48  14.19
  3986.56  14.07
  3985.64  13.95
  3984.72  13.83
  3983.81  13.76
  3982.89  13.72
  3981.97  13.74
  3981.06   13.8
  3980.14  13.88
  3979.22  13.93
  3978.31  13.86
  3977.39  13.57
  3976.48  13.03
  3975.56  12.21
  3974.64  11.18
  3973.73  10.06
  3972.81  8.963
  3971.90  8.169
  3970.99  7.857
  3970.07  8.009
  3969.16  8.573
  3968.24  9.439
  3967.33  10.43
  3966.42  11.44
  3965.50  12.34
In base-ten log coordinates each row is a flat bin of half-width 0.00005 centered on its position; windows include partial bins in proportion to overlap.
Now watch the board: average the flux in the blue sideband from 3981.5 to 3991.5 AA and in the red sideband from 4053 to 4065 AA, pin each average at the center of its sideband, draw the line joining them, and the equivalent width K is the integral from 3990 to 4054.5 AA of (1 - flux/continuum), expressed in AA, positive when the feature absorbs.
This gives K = -3.5 AA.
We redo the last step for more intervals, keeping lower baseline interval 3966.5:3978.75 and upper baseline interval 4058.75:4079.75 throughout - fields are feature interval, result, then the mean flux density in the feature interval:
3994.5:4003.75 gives -2.8 AA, 15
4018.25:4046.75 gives -4.8 AA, 15.1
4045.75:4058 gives -0.8 AA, 14.6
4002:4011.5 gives -3.4 AA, 16.1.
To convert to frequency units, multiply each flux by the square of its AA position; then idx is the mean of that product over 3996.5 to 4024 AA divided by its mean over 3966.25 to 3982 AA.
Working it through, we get 1.41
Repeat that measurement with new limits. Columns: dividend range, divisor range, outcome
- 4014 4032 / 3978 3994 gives 1.09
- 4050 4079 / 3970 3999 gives 1.14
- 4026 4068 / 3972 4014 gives 1.06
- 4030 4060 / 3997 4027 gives 0.99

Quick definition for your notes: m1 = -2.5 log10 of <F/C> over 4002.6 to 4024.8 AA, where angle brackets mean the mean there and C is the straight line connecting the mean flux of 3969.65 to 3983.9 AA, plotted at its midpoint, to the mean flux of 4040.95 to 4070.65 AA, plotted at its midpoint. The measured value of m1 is -0.19 mag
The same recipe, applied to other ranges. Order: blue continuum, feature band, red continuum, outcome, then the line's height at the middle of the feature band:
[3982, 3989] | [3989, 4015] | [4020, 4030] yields -0.077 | 14.3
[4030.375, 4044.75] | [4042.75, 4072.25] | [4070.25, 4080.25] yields 0.036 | 14.9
